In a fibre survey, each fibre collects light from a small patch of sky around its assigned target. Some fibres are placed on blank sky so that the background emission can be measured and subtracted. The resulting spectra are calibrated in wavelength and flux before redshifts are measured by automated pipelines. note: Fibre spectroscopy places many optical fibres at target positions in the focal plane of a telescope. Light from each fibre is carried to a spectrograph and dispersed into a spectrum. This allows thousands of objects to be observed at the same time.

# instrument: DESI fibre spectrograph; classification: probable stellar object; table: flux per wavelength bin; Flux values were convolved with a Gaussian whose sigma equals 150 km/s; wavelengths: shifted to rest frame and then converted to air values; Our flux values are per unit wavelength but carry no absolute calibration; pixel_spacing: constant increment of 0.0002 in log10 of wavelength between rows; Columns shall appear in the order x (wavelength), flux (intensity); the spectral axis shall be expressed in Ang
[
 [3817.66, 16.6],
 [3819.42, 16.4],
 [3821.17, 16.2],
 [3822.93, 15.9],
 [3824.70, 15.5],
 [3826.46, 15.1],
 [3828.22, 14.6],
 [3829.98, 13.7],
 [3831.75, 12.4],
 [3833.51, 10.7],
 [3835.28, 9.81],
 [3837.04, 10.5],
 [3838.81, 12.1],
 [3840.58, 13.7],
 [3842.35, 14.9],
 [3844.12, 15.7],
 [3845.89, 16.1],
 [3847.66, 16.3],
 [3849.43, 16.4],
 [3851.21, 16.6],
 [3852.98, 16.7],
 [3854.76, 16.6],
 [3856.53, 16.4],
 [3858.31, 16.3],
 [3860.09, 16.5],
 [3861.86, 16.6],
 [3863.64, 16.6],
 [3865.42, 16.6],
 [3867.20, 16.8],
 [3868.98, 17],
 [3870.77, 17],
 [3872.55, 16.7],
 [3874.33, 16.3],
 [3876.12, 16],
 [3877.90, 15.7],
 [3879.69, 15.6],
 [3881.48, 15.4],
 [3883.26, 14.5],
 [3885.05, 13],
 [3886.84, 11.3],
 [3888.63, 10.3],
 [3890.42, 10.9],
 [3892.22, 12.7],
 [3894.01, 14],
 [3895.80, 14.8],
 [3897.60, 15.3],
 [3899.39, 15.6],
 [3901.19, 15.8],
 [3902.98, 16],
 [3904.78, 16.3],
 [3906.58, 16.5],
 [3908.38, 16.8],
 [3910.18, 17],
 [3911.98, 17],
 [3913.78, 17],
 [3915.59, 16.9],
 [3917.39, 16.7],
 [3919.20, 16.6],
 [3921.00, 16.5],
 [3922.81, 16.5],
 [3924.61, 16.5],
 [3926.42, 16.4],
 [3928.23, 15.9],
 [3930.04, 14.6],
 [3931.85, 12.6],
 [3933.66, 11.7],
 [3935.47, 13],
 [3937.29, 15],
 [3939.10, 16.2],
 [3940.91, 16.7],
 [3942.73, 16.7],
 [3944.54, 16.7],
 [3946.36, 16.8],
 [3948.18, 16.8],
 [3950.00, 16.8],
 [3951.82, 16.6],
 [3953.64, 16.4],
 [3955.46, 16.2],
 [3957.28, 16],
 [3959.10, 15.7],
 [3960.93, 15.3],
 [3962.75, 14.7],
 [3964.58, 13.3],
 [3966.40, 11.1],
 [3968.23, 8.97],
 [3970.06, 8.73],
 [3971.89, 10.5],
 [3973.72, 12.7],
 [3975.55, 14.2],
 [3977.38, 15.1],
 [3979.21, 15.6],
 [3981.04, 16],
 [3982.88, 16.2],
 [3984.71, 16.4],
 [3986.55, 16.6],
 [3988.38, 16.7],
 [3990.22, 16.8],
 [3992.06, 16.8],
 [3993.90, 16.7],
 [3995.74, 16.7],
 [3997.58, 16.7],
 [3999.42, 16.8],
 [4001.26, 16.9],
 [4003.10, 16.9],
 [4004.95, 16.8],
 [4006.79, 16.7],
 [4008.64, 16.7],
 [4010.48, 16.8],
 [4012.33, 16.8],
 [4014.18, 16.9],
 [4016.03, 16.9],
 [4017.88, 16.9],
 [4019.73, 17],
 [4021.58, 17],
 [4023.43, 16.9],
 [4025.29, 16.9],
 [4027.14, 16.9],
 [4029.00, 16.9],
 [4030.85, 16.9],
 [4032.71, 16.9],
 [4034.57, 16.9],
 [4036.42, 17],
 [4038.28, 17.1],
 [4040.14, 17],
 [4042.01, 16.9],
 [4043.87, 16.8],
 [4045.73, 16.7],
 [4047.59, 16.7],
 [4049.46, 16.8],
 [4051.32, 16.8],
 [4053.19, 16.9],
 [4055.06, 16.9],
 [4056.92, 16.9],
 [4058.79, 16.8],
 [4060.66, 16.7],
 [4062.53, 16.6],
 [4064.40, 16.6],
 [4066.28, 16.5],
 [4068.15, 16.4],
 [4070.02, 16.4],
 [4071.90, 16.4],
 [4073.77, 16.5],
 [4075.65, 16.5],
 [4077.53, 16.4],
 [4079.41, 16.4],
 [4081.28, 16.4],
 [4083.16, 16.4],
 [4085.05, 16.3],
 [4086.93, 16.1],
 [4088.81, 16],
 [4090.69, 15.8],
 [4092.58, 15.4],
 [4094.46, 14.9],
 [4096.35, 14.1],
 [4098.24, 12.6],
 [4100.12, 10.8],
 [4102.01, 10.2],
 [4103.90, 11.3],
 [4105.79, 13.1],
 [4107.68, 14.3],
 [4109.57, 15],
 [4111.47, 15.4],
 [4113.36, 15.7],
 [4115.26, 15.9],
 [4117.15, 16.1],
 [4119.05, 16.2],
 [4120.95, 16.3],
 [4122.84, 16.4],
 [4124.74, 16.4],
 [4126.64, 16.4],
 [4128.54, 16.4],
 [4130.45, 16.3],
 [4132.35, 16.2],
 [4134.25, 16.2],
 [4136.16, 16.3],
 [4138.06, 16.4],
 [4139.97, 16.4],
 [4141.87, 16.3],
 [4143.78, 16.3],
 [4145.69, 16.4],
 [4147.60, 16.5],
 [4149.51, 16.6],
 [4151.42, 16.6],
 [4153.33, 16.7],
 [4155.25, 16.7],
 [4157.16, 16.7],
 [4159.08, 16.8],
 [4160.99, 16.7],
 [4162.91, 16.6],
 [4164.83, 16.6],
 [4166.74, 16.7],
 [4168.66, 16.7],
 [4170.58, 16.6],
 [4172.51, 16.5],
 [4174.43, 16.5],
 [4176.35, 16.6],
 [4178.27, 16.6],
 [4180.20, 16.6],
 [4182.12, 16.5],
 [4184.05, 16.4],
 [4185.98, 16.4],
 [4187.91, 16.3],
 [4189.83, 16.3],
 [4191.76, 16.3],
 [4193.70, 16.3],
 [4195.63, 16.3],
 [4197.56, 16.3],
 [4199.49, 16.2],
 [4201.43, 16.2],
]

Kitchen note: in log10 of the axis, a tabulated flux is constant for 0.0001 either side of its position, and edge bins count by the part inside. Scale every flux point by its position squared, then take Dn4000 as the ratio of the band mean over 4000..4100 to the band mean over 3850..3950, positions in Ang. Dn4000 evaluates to 1.1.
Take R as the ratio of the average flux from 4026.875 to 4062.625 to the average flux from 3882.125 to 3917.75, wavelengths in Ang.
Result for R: 1.1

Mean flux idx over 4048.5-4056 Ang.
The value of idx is 16.9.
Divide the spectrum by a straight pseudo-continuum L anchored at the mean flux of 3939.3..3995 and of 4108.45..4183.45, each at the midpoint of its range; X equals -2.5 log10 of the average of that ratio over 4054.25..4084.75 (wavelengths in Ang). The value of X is -0.047 mag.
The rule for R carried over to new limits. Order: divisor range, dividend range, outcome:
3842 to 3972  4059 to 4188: 1.04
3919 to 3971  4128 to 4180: 1.10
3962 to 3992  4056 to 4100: 1.13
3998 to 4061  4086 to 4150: 0.91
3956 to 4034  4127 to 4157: 1.05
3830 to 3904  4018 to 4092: 1.12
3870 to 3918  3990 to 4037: 1.11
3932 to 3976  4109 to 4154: 1.13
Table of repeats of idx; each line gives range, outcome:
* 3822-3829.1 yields 15.3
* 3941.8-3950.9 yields 16.8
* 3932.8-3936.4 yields 12.4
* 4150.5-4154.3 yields 16.6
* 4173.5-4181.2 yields 16.6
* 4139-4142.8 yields 16.4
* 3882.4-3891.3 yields 12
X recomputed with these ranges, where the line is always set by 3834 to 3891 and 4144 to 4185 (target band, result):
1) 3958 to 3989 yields 0.119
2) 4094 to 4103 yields 0.295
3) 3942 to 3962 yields -0.059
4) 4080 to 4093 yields 0.006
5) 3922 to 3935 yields 0.039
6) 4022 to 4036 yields -0.068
